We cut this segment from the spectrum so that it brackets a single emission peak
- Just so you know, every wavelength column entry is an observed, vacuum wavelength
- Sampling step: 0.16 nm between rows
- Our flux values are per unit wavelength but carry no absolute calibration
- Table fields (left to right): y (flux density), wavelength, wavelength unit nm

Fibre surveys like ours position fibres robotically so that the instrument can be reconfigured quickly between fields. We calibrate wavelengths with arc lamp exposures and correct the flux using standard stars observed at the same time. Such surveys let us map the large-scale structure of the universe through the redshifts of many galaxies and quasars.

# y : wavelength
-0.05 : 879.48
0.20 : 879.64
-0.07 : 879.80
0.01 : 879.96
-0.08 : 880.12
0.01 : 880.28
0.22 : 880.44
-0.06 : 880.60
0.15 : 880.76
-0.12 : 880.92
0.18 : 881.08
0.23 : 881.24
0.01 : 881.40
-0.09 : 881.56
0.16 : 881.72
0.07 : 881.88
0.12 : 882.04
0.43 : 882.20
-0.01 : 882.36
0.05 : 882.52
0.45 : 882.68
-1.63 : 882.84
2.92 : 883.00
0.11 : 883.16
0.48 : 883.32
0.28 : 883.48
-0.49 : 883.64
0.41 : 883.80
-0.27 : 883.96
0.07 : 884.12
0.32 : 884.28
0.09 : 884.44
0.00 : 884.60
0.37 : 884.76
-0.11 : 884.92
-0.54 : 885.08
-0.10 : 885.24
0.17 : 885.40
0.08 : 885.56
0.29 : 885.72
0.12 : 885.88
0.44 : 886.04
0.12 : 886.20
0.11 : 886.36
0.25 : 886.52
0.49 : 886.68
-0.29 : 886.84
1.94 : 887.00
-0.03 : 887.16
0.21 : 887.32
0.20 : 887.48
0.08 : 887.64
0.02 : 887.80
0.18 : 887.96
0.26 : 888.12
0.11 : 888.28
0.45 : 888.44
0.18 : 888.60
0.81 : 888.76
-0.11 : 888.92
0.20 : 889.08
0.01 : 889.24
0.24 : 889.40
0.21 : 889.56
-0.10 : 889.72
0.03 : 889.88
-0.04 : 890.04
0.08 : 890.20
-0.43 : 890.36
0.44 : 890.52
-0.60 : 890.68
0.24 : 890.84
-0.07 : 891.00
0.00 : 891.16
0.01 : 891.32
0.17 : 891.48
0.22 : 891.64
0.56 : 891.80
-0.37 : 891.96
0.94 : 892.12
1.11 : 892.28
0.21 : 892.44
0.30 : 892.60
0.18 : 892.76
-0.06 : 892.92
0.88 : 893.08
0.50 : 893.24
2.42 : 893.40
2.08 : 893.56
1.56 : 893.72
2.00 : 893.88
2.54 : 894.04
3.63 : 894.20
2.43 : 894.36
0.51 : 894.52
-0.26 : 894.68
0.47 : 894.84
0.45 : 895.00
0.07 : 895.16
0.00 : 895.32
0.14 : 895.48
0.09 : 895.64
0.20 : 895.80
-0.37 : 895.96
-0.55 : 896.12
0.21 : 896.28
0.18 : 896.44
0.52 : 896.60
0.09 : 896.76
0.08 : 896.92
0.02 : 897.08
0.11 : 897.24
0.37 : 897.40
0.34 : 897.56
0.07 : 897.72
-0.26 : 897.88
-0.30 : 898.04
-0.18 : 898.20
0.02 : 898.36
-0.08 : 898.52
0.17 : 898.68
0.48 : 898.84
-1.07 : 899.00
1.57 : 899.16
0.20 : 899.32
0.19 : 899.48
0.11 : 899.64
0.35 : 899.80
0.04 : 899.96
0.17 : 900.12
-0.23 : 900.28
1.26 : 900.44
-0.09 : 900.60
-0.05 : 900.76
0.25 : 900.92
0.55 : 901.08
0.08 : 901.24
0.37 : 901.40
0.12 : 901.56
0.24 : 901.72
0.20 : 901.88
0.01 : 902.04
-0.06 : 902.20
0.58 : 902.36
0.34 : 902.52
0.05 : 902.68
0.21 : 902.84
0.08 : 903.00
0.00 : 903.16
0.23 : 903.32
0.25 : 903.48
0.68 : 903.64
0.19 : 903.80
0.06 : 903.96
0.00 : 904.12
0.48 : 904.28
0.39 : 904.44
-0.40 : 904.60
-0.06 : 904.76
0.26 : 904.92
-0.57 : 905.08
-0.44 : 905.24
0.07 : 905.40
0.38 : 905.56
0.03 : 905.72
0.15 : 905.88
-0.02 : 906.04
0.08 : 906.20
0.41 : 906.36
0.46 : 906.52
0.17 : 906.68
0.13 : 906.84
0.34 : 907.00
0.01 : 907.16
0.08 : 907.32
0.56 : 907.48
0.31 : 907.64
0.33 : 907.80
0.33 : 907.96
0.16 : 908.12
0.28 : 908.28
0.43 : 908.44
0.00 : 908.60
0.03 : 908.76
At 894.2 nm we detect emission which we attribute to [O II]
